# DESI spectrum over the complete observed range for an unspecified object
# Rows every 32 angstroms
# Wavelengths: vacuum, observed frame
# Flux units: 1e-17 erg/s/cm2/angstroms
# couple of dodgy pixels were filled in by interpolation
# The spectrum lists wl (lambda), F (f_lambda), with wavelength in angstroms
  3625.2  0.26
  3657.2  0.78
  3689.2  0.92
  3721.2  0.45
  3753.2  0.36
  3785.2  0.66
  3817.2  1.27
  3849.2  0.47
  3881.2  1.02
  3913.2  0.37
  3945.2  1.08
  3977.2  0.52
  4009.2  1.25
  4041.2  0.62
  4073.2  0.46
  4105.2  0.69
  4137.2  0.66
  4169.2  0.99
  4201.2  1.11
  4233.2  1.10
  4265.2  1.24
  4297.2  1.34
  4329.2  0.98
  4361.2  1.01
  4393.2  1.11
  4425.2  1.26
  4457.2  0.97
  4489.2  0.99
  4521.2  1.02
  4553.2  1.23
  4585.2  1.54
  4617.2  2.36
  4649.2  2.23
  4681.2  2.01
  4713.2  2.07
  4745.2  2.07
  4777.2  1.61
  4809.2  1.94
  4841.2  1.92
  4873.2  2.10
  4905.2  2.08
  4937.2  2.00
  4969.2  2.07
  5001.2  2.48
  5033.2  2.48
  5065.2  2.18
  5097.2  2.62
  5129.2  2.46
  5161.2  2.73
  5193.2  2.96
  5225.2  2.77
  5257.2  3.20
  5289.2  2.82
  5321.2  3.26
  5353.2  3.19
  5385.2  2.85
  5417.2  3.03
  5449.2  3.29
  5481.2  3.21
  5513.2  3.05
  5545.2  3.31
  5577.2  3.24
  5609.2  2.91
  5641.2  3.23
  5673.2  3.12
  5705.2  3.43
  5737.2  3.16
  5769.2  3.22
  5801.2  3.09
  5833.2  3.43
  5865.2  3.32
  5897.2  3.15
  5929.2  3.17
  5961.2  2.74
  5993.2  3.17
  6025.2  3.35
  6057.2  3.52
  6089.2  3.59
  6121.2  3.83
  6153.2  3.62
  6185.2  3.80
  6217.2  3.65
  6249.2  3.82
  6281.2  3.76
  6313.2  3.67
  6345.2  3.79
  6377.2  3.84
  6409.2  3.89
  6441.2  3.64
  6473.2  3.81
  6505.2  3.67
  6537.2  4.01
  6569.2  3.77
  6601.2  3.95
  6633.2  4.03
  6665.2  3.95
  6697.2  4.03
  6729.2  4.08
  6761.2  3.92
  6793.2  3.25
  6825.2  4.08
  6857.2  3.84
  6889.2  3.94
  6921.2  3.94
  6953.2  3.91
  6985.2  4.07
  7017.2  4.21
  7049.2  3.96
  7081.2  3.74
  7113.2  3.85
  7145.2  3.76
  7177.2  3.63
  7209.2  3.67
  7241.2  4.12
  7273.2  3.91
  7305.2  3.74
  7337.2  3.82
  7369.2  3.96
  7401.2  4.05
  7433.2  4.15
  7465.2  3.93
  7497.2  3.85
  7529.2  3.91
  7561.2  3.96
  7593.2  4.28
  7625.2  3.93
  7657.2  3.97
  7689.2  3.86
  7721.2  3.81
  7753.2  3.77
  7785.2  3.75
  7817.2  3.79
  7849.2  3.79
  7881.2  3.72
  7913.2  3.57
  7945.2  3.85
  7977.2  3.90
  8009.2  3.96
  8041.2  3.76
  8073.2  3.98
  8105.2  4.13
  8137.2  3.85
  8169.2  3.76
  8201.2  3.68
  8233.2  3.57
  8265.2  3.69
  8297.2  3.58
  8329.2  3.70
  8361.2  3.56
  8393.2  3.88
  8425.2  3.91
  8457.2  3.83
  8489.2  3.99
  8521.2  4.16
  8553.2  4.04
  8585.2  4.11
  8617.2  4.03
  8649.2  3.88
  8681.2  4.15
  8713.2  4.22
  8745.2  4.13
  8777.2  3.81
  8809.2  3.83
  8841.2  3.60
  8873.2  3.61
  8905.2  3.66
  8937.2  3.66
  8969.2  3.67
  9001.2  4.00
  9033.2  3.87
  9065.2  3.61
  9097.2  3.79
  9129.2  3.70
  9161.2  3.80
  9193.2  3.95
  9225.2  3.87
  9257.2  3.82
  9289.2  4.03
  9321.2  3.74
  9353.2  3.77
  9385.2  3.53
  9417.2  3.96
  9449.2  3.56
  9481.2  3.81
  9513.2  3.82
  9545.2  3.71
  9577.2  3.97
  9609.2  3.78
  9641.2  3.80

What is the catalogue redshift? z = 0.152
